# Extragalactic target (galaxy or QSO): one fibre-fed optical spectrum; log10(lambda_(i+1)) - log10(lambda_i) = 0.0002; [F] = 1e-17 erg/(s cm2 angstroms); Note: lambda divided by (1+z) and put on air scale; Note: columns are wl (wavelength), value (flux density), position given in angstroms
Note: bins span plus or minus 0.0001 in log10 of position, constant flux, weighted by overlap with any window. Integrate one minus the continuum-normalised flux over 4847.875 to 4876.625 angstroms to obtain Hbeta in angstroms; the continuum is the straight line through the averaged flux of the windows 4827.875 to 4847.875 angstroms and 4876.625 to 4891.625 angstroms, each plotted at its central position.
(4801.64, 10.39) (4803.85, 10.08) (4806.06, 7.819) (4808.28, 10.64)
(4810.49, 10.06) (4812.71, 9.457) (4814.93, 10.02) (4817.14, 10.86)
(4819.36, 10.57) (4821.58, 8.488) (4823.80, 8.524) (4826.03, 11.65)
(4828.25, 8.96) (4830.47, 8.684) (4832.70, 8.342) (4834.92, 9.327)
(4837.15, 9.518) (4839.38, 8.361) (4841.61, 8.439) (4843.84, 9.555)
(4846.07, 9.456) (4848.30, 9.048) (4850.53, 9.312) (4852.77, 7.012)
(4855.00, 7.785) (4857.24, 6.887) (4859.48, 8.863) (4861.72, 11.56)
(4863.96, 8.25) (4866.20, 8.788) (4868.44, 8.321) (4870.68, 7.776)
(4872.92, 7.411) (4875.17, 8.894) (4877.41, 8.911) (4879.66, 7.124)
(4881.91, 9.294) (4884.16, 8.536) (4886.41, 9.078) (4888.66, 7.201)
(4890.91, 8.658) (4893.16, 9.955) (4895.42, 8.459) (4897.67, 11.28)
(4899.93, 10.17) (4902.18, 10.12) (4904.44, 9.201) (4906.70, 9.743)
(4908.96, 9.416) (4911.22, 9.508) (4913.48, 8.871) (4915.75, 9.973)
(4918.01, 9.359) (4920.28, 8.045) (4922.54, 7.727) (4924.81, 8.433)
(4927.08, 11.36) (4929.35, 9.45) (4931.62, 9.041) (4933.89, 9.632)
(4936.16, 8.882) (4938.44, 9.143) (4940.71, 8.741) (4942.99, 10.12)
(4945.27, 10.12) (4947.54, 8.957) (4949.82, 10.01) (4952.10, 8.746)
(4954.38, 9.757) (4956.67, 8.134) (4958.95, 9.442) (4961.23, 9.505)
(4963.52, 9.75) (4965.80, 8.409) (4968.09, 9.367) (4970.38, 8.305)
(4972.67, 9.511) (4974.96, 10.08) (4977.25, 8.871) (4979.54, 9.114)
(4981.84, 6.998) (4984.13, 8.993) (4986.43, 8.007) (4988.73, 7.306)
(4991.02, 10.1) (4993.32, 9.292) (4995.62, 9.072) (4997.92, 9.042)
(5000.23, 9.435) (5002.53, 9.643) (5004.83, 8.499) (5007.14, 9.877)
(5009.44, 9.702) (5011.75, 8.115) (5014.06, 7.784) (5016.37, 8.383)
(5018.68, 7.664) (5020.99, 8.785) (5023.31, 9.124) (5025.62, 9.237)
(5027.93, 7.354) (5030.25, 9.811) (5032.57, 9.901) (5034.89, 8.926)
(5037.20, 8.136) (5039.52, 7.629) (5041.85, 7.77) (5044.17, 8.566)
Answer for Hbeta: 0.7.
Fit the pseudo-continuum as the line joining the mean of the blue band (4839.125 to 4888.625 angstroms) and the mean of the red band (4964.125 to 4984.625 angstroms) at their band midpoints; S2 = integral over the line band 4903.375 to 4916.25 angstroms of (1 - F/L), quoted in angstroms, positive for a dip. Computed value -1.1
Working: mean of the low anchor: 8.55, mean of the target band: 9.42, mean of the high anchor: 8.87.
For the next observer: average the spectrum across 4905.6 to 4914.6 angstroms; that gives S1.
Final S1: 9.39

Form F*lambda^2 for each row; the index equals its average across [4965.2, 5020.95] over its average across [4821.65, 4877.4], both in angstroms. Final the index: 1.1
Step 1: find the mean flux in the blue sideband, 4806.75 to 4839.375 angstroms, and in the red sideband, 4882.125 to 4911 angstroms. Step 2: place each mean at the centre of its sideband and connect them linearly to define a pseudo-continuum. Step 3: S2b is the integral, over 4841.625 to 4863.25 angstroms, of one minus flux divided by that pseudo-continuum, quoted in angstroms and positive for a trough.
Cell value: 1.5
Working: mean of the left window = 9.58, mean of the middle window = 8.8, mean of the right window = 9.33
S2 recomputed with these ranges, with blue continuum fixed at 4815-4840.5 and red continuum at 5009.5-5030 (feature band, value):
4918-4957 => -1.6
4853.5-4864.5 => 0.7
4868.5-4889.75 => 2.1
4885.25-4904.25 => -0.6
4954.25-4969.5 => -0.7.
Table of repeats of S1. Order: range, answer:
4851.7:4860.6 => 7.64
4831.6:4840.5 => 8.89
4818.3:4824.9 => 9.19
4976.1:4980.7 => 8.99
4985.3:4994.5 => 8.68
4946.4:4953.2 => 9.25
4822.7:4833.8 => 9.23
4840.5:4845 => 9.01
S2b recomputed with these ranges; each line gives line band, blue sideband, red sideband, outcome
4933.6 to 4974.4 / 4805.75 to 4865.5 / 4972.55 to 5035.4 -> -1.3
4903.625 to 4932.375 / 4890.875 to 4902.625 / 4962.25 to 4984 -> 1.1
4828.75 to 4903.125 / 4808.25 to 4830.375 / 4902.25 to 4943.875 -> 6.1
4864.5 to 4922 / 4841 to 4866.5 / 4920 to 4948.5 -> 0.3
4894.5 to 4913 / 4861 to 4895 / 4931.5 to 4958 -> -1.8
